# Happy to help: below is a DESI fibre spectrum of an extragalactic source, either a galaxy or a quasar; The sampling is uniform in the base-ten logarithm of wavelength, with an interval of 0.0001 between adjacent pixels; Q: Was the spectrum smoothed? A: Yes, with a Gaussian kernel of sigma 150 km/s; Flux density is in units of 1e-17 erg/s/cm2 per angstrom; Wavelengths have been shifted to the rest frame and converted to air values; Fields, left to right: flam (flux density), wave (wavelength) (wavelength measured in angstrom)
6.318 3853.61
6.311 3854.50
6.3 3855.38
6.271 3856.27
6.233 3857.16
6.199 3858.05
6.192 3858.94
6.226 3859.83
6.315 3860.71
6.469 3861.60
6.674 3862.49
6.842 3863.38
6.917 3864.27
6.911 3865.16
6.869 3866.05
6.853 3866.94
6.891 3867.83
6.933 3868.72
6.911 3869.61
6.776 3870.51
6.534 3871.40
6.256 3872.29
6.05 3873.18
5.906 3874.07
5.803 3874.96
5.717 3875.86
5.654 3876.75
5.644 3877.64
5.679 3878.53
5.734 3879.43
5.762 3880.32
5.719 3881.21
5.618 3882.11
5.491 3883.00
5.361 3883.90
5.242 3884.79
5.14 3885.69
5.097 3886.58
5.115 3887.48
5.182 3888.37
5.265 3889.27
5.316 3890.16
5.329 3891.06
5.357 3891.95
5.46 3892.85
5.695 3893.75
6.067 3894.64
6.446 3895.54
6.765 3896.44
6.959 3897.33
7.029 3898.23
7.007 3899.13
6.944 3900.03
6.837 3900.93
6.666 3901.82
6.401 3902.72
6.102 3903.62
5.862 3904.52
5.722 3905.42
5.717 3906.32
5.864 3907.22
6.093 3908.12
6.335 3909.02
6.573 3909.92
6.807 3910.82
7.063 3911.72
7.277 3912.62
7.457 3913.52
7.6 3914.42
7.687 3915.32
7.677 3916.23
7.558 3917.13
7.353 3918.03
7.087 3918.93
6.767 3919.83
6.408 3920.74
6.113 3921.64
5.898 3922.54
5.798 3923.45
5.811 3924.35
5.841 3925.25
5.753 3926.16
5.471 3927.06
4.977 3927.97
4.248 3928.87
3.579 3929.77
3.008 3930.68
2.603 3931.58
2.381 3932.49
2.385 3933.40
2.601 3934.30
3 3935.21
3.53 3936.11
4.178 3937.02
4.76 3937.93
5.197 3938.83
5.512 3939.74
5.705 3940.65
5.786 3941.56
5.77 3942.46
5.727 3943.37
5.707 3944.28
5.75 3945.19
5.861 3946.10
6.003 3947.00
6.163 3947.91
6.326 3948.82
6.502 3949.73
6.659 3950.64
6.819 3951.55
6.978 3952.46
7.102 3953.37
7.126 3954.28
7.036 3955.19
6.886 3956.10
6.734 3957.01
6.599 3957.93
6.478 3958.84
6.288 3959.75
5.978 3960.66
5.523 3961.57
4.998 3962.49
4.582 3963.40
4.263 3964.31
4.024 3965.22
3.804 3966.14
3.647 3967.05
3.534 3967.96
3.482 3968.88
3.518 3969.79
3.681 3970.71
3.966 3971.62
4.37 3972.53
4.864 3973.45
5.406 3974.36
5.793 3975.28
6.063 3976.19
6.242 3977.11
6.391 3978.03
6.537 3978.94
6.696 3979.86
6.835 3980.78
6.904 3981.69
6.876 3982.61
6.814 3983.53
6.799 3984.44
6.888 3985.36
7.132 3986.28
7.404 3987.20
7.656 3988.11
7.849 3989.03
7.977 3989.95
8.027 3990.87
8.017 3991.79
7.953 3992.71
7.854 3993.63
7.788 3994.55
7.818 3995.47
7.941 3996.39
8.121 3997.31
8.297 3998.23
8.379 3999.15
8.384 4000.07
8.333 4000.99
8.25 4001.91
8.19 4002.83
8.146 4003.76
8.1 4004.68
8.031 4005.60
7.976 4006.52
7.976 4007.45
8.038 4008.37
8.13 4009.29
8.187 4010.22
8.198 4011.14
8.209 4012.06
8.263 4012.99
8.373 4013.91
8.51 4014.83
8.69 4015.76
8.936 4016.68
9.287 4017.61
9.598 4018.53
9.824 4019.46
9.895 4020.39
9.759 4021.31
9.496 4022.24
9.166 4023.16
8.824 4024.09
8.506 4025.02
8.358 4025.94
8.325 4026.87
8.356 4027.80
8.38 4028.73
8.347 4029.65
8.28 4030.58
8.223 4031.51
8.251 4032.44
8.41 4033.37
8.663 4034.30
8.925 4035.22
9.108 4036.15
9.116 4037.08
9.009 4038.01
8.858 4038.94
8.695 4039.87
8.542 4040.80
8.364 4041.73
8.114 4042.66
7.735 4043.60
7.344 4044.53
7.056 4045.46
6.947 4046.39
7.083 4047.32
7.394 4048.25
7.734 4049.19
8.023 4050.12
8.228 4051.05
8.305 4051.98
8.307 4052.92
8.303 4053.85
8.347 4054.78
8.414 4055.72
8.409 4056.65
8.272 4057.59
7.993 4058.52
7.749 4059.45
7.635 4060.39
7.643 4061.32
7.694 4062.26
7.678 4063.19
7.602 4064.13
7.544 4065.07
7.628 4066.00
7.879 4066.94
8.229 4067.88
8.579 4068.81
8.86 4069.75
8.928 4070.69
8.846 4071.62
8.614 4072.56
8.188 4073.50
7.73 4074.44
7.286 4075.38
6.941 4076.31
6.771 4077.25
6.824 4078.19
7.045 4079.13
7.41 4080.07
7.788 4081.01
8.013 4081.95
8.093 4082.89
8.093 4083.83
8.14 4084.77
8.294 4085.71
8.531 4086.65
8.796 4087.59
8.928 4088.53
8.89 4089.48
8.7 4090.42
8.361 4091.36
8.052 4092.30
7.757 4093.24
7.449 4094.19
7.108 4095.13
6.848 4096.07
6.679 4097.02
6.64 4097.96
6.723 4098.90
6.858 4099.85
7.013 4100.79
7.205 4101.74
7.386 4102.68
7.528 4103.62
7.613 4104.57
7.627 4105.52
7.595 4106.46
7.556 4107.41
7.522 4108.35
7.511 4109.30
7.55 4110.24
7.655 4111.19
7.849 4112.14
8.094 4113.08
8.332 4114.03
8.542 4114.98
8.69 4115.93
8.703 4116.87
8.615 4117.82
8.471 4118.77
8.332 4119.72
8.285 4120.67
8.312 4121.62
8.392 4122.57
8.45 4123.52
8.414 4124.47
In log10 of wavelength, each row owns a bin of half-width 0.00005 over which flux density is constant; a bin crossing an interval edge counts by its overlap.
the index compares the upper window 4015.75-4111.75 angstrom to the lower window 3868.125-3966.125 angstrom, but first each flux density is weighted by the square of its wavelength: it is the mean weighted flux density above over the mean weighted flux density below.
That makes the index 1.5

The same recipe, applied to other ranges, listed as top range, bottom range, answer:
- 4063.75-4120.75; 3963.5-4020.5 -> 1.16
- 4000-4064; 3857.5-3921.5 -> 1.42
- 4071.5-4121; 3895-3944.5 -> 1.48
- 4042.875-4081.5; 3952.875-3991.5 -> 1.38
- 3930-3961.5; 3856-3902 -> 0.92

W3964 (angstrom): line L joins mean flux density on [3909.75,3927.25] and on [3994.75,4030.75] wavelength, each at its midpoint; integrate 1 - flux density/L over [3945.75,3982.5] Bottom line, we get 9.2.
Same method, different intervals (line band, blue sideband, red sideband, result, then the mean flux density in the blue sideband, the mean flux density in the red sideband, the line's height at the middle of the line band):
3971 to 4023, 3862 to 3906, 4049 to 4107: -4.1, 6.09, 7.84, 7.11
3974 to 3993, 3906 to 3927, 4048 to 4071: 0.9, 6.62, 8.05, 7.29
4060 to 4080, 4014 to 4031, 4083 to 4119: 1.1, 8.91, 7.84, 8.26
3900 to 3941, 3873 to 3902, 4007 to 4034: 5.3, 5.84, 8.65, 6.54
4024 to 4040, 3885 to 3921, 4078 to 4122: -2.7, 6.37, 7.83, 7.33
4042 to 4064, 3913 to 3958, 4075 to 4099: -1.8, 5.7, 7.72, 7.27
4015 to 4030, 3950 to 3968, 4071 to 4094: -4.4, 5.81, 8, 6.94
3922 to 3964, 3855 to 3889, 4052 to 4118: 8.2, 6.08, 7.87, 6.68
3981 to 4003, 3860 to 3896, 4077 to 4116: -2.7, 5.98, 7.71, 6.88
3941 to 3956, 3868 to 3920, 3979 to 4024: 1.8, 6.23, 8.12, 7.19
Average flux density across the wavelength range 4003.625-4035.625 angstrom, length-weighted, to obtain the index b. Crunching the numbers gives 8.6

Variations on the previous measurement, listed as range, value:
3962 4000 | 6.25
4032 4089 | 8.06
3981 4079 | 8.13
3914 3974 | 5.38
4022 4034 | 8.51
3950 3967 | 5.94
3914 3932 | 5.86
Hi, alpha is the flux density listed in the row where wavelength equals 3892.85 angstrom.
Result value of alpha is 5.46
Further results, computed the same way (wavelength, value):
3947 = 6.003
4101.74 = 7.205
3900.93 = 6.837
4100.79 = 7.013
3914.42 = 7.6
